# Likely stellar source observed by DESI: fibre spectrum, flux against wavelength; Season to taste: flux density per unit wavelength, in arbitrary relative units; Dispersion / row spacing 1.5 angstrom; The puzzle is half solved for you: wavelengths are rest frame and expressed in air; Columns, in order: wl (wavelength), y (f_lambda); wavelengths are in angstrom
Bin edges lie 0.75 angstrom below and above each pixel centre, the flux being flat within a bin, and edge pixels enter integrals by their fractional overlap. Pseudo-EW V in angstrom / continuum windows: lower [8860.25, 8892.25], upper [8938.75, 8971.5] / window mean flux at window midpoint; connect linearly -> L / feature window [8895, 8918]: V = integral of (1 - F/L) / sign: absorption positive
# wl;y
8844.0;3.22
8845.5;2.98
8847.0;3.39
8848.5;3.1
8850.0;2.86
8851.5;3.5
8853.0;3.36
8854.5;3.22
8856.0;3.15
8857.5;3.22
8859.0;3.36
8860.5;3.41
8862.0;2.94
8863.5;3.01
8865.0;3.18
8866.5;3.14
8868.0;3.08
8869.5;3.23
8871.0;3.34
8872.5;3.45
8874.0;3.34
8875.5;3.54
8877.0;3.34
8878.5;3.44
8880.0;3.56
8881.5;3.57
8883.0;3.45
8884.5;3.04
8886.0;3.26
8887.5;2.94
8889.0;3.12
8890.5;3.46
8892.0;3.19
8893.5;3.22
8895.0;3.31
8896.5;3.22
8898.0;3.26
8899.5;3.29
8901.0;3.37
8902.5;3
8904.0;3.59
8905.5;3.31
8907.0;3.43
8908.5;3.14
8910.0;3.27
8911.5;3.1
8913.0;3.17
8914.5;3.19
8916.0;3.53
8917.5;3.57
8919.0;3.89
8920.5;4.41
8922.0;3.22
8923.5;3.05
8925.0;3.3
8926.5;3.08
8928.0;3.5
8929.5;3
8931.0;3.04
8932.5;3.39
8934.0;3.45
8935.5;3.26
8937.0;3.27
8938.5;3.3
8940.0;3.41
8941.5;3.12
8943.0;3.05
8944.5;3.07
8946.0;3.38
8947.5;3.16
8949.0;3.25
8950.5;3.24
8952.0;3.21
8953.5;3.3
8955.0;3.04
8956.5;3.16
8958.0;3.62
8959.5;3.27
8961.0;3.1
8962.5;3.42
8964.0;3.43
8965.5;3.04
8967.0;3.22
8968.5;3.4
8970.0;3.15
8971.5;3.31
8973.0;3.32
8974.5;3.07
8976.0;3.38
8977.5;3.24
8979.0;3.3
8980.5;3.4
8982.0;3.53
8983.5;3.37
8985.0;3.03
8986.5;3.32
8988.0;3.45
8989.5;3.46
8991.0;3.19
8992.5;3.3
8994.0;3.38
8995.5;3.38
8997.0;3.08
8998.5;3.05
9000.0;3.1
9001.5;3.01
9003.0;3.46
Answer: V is -0.2 angstrom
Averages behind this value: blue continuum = 3.27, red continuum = 3.24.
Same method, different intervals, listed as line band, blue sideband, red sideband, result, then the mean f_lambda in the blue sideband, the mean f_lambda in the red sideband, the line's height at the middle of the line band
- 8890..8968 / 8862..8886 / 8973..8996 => 0.39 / 3.3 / 3.32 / 3.31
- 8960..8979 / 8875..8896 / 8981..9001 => 0.15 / 3.31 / 3.28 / 3.29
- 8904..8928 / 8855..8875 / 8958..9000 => -1.01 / 3.22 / 3.28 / 3.25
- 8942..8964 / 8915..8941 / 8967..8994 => 0.72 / 3.39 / 3.31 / 3.35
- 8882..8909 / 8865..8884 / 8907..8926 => 0.97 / 3.36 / 3.4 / 3.38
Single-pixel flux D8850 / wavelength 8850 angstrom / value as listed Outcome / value 2.86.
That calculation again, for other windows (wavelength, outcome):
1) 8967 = 3.22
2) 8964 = 3.43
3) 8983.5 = 3.37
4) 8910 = 3.27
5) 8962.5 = 3.42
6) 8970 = 3.15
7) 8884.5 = 3.04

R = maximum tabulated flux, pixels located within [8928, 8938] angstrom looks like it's 3.5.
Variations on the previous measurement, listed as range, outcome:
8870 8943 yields 4.41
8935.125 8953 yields 3.41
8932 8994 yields 3.62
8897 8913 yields 3.59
